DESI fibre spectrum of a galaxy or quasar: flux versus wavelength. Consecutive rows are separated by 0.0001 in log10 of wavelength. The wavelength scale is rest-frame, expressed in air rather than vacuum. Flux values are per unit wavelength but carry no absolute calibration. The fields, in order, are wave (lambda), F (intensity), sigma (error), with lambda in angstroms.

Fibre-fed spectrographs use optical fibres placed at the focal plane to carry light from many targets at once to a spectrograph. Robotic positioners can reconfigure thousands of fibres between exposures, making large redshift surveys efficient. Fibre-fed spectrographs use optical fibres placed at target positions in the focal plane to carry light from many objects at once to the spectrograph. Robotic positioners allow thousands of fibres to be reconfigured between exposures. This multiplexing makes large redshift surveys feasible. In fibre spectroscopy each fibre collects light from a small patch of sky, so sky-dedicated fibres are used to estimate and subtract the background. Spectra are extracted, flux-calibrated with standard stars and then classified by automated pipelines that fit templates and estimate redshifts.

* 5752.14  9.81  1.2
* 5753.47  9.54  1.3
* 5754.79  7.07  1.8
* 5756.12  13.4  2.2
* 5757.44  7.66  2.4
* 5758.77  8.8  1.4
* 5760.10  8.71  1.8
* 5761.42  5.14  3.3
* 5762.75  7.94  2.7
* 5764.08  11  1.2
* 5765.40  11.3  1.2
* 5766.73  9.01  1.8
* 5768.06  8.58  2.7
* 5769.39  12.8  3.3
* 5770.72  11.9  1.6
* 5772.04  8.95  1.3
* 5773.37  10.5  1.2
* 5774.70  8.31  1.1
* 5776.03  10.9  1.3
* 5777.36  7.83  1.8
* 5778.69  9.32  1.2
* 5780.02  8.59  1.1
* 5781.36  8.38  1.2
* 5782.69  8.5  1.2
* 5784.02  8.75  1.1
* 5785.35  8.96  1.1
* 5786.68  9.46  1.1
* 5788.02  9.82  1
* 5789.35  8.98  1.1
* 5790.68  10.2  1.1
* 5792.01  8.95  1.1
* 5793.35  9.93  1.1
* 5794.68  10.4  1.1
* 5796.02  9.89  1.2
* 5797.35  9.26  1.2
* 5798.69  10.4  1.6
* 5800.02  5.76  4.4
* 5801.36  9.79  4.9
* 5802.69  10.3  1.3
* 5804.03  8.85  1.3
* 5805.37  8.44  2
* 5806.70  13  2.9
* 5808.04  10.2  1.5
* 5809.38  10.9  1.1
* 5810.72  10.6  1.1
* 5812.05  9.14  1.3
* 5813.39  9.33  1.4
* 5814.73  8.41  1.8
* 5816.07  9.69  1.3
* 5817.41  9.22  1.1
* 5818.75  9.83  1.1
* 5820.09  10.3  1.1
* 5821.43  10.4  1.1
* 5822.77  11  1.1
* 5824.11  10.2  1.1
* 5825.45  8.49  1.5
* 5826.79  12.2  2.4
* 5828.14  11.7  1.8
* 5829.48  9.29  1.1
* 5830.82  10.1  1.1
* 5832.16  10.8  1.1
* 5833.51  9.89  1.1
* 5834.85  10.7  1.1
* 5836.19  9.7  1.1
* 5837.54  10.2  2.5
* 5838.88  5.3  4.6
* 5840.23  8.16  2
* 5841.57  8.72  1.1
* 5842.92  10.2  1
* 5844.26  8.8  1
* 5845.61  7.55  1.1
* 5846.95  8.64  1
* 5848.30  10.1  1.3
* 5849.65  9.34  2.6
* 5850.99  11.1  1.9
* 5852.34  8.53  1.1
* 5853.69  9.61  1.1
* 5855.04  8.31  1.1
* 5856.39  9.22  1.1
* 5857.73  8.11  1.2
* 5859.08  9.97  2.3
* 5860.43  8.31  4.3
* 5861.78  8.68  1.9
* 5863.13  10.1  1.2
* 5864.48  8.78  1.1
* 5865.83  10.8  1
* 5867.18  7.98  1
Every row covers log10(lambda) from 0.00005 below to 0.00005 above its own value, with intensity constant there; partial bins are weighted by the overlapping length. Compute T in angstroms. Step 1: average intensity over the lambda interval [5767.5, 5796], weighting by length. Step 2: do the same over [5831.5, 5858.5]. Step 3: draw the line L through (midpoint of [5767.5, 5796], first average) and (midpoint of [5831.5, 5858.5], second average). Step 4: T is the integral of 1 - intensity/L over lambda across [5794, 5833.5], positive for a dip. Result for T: -2.5 angstroms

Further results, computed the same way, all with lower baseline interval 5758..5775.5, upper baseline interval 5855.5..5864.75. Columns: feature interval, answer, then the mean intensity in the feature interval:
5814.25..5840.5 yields -1.82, 9.81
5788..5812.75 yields -1.13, 9.73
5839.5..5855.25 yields -0.03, 9.1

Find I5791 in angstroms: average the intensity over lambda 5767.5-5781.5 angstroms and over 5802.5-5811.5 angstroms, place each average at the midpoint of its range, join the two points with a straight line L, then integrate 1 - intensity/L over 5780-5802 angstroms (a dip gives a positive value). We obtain 1.8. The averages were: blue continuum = 9.69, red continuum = 10.3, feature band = 9.19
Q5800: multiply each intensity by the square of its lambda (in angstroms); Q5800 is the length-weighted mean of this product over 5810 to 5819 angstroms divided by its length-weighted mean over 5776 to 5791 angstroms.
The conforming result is 1.06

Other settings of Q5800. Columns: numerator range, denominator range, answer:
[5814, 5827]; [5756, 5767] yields 1.12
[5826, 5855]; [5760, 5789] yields 1.05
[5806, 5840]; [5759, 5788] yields 1.10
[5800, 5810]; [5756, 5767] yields 1.11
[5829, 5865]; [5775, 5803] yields 1.02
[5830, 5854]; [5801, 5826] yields 0.95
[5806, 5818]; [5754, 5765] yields 1.16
